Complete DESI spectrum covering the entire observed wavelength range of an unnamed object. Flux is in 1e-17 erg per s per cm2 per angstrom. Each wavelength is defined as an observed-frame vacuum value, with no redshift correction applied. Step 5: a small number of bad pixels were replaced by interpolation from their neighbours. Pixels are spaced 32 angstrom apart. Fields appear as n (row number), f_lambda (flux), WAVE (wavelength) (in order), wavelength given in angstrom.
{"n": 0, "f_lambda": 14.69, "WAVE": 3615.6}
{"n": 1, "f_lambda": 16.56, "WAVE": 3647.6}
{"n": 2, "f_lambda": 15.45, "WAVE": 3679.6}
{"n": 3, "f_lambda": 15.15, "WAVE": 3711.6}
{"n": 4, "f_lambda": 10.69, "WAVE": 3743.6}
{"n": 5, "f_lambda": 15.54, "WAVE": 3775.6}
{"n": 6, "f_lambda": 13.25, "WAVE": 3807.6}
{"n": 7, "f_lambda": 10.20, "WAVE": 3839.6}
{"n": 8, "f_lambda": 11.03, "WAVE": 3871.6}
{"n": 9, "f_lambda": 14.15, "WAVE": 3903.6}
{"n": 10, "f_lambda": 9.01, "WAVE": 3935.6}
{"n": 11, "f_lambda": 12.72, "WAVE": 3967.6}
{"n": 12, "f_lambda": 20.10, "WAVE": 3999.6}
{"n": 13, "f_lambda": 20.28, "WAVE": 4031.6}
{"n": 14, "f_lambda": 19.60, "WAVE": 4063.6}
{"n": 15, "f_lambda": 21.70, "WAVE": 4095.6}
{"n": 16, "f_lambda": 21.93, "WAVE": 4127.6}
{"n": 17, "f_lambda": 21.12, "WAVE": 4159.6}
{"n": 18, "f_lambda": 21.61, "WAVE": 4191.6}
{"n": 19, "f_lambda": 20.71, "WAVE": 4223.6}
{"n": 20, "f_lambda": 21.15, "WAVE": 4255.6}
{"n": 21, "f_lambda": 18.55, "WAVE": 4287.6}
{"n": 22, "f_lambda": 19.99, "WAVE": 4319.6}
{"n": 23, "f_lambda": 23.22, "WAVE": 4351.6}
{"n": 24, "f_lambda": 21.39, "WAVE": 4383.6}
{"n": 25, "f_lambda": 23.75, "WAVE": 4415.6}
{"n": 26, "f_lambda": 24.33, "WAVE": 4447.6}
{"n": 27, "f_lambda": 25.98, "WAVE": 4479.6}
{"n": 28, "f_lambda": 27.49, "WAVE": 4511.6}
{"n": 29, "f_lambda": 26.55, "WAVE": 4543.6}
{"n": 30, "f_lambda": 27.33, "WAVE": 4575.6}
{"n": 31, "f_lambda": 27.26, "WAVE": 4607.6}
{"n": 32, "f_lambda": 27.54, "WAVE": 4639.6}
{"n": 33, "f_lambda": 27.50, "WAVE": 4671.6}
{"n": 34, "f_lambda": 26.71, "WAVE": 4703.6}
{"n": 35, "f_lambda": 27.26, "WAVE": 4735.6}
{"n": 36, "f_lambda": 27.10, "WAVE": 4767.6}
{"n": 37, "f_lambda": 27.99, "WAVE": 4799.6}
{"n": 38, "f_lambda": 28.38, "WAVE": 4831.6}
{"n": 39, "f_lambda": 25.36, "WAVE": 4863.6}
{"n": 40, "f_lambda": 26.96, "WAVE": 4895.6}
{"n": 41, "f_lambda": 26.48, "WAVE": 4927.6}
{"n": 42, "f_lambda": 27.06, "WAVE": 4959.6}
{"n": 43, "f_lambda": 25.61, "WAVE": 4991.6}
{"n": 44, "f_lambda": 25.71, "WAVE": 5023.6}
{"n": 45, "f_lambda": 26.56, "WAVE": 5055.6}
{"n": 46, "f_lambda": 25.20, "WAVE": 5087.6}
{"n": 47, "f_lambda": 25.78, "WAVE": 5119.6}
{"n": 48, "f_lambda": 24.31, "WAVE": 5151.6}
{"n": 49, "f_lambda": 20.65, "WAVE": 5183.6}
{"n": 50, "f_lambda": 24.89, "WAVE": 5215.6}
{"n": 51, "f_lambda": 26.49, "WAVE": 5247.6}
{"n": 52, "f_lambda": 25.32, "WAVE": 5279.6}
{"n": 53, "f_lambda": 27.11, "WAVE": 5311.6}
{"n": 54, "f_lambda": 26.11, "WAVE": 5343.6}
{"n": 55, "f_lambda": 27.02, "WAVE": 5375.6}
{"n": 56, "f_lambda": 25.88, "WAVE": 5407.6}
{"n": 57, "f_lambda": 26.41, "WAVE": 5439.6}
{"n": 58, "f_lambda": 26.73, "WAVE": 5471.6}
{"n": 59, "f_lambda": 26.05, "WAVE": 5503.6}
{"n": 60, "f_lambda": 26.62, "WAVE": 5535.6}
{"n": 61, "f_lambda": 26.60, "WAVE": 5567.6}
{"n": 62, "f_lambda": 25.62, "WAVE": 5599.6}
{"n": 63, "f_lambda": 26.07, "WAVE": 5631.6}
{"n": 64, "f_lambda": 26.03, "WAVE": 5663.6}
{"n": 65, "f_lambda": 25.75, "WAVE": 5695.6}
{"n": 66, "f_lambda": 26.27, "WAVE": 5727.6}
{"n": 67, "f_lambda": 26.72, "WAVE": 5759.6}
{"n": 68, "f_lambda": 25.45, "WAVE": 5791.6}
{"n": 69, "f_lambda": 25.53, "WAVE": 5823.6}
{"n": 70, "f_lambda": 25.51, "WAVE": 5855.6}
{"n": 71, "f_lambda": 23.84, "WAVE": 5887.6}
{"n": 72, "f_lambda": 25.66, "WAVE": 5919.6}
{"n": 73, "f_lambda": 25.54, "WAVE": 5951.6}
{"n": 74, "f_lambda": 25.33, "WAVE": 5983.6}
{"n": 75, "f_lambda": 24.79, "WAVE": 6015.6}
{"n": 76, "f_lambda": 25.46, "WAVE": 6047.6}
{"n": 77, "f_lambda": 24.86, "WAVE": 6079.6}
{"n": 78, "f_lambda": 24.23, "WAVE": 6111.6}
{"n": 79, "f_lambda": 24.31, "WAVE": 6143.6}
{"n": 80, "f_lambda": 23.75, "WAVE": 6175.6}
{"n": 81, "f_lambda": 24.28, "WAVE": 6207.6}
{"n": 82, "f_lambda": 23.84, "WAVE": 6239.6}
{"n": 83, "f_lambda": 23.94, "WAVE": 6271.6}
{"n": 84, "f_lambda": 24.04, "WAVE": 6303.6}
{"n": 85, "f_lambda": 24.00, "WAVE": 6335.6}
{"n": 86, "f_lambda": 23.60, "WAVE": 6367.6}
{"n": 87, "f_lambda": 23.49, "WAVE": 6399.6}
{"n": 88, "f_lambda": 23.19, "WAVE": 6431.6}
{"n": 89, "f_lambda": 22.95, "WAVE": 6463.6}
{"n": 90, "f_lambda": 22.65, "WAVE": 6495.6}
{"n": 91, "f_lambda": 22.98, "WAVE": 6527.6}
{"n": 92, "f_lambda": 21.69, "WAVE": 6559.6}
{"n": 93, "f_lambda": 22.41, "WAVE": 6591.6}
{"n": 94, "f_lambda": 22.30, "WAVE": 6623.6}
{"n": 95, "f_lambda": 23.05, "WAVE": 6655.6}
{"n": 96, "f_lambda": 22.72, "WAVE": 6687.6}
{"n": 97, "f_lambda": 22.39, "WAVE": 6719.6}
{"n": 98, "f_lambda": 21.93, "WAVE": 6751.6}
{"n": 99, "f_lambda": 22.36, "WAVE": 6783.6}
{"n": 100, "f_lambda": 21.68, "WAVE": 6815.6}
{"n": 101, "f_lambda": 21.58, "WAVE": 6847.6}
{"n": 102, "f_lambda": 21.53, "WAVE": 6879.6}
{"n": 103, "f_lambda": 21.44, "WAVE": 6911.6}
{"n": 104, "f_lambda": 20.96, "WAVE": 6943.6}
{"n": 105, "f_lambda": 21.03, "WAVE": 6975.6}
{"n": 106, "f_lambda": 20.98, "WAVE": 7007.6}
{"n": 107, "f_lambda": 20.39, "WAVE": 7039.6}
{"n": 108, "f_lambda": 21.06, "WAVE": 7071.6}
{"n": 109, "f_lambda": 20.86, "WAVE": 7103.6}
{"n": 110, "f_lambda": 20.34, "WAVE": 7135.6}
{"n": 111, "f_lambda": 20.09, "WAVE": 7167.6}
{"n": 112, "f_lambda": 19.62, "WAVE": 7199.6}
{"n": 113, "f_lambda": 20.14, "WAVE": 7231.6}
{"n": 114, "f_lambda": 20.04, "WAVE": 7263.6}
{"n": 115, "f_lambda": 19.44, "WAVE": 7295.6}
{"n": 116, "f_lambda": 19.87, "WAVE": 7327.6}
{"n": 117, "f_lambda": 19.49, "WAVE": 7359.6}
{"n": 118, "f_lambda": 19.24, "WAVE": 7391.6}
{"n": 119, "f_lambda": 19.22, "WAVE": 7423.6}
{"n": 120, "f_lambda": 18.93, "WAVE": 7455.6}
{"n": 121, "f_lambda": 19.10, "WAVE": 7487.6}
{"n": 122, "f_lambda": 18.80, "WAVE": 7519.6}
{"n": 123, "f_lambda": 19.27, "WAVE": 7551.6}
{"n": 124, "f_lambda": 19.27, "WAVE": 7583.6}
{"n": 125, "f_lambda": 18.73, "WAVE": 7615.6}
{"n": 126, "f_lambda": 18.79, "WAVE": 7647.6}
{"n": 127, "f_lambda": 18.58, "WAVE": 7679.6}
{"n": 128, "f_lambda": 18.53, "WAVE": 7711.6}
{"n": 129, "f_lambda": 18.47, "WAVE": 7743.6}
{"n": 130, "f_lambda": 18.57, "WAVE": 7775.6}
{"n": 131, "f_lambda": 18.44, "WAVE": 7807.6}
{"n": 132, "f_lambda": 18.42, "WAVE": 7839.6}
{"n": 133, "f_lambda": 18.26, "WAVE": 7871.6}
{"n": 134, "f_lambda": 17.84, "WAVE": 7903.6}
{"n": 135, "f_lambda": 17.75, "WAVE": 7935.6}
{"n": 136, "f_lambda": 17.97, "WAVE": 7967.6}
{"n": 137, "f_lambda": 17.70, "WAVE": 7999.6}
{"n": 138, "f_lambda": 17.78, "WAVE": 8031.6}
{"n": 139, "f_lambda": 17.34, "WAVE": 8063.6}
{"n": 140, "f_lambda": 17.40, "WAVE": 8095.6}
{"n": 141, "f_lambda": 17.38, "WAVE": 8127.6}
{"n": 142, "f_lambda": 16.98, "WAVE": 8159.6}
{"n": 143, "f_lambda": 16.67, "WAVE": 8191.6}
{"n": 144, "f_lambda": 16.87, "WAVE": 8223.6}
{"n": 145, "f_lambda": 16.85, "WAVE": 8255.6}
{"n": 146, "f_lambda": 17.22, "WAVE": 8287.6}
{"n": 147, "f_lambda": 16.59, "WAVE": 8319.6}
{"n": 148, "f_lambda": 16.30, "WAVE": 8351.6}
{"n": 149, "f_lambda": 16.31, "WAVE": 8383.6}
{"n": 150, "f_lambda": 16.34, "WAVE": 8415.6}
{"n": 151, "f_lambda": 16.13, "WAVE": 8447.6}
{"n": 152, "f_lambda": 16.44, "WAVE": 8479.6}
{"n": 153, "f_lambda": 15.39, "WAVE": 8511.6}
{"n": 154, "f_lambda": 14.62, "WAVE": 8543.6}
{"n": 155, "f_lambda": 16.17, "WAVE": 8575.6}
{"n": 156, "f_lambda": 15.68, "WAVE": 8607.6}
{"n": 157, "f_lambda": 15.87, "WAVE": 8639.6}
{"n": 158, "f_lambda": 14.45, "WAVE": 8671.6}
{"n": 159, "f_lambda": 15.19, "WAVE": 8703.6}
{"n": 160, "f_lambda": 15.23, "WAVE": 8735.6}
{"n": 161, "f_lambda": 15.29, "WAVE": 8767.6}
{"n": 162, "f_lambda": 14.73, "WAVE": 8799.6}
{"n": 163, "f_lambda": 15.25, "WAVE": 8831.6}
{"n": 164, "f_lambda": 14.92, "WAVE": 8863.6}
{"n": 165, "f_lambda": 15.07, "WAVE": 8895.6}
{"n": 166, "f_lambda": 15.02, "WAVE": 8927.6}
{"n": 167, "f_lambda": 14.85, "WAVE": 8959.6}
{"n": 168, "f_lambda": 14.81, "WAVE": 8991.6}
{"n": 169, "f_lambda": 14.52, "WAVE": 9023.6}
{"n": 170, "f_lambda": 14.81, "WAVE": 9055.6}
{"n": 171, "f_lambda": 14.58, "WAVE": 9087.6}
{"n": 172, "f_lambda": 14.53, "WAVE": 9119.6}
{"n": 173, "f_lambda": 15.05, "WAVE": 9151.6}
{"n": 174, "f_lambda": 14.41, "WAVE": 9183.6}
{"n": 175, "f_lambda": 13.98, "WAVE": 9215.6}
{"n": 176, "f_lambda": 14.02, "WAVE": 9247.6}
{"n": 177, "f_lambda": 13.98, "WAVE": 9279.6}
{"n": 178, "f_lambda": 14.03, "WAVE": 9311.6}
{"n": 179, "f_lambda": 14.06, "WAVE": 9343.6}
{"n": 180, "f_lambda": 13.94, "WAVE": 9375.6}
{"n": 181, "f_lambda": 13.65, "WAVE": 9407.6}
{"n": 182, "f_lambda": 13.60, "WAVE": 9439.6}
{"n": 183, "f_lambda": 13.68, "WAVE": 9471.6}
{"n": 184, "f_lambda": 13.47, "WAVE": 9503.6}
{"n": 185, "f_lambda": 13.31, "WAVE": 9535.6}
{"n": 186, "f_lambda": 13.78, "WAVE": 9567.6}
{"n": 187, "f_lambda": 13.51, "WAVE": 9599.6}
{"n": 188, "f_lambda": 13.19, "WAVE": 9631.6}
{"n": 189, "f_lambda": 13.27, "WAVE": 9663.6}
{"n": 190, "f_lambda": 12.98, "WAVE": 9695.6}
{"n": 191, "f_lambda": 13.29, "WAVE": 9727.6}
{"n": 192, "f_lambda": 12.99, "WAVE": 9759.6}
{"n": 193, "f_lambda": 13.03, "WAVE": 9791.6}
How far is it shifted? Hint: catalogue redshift 0.00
